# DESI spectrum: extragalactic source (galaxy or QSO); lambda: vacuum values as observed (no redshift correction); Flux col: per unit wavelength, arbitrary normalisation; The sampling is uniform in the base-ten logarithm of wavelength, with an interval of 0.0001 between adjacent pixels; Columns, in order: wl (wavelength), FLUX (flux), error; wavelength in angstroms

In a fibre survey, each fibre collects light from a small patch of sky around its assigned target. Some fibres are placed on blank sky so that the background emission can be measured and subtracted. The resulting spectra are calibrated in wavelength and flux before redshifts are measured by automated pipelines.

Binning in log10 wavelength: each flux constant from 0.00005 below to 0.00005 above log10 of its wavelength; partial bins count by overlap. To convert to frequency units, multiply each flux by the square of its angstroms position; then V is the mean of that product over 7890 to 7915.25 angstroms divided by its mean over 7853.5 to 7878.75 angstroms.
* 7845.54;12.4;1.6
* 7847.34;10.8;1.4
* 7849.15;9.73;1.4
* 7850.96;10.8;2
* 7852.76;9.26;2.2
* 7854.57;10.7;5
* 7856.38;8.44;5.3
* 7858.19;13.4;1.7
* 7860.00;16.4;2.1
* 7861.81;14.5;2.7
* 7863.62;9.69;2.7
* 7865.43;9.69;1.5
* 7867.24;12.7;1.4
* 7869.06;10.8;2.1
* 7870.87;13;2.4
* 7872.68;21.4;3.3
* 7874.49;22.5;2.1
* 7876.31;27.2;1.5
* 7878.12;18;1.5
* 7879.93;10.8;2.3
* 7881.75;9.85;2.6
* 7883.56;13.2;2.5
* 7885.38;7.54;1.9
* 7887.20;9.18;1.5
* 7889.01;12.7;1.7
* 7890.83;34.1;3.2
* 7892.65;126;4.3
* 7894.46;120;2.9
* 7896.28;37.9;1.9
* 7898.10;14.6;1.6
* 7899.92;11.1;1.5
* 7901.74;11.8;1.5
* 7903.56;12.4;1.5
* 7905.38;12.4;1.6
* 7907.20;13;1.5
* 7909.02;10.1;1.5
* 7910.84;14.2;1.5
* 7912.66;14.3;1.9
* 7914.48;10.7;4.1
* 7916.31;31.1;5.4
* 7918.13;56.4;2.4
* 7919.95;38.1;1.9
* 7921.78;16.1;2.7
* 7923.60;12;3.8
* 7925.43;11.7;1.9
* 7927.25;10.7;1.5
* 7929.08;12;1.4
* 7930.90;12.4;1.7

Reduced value 2.16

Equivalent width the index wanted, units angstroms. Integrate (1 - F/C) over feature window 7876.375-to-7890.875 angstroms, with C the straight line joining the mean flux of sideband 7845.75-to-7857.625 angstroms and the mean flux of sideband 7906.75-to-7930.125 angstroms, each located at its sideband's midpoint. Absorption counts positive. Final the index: 0.5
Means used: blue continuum 10.2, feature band 14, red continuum 19.3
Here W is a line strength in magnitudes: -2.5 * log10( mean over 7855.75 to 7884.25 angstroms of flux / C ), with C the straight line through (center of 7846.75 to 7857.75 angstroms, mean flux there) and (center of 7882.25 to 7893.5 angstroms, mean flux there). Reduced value 0.372 mag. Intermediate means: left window 10.1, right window 32.4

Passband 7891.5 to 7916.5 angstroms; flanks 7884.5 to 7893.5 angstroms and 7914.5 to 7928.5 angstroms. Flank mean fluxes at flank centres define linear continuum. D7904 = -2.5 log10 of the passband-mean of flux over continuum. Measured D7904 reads 0.06 mag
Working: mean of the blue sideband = 37.4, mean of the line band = 31.4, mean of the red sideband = 23.9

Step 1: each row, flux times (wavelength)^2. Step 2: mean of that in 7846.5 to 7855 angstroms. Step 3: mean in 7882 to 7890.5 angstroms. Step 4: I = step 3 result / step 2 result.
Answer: 1.2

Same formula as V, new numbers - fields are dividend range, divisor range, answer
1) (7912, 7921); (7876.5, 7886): 2.33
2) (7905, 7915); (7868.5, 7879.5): 0.67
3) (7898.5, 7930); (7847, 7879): 1.28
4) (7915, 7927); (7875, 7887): 1.83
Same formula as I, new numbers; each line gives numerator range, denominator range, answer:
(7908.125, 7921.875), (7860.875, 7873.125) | 1.93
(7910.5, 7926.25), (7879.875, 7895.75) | 0.59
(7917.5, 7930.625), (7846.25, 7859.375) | 2.03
